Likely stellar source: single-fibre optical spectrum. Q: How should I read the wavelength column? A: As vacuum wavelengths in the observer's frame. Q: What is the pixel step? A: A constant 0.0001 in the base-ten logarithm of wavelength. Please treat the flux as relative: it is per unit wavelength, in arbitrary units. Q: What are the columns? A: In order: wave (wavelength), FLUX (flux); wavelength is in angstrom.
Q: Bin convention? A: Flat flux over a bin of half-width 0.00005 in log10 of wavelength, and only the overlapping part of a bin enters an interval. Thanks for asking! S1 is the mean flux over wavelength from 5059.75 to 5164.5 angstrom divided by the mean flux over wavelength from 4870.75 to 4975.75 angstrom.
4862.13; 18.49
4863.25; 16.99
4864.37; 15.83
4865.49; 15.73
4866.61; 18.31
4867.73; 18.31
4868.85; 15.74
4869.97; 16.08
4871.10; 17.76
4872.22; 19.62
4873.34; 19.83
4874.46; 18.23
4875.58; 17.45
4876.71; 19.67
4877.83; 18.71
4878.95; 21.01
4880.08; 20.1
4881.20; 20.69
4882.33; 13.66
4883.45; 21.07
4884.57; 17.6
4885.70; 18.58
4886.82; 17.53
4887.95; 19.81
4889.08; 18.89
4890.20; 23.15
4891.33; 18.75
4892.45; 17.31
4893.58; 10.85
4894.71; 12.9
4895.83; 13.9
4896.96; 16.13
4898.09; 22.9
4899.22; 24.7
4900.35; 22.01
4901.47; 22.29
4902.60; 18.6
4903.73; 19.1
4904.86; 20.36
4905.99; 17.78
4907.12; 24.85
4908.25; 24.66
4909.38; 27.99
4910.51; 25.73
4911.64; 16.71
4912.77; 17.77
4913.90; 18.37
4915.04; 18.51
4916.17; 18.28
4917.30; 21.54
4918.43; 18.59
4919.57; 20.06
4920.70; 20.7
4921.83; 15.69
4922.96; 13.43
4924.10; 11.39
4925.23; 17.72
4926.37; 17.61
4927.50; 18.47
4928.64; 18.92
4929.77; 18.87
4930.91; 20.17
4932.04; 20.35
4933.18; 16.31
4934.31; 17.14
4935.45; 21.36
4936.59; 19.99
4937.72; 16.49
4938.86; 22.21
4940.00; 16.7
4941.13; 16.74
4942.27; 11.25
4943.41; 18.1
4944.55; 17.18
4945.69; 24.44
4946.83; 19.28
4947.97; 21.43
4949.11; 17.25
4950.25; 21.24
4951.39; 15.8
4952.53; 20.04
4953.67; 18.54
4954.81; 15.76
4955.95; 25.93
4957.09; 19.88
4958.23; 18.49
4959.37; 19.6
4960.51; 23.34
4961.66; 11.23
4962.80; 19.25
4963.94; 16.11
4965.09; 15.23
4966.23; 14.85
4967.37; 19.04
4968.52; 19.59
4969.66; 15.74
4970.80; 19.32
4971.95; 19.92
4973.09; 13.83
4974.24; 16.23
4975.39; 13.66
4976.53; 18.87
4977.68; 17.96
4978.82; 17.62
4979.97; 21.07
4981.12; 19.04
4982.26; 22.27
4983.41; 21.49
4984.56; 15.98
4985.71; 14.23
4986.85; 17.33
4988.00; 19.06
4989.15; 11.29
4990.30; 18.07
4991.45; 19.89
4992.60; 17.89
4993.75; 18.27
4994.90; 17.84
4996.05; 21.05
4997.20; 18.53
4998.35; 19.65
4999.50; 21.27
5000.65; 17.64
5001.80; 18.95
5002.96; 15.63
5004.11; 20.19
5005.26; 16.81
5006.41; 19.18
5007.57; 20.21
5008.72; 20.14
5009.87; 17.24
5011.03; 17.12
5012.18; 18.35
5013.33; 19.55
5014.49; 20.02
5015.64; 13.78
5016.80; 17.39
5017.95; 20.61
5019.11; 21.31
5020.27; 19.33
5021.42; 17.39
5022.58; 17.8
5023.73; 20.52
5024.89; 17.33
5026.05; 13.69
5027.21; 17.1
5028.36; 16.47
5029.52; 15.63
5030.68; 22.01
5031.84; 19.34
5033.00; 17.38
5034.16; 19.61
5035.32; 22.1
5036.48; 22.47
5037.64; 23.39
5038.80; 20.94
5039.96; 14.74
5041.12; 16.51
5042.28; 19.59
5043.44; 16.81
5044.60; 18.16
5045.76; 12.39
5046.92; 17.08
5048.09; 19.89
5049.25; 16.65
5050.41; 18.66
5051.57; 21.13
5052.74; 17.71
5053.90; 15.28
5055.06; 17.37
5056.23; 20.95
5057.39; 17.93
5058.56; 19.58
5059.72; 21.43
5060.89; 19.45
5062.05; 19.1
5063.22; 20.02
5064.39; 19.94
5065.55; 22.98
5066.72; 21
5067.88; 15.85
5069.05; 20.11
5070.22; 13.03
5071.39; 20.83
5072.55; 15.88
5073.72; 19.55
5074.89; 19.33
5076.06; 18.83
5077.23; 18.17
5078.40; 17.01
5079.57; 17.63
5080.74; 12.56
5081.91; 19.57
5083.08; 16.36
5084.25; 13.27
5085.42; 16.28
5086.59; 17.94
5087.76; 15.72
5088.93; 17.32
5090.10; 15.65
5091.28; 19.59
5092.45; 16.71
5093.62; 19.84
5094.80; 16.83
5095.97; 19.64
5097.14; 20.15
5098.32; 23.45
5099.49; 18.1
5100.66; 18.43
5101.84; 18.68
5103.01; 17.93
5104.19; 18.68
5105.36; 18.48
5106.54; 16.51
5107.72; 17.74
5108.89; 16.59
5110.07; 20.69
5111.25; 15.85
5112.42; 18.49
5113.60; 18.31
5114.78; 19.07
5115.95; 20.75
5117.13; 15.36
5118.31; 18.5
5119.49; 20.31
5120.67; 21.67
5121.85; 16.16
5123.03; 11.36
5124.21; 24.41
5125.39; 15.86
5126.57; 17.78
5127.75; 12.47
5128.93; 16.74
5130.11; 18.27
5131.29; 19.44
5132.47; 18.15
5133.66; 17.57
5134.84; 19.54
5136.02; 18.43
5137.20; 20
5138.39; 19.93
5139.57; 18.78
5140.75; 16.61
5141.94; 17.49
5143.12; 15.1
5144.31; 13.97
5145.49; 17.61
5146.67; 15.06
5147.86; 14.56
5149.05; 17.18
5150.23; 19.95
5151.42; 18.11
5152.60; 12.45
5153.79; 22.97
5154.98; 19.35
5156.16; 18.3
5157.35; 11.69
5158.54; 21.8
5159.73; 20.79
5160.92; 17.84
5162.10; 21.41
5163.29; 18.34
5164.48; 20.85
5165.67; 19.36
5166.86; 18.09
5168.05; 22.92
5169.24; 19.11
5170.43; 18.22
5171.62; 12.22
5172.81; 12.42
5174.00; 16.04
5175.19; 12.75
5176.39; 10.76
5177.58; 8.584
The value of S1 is 1.0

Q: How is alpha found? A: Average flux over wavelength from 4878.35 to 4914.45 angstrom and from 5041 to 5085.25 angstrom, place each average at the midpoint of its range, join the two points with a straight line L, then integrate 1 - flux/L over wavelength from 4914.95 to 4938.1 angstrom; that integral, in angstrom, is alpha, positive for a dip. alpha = 1.3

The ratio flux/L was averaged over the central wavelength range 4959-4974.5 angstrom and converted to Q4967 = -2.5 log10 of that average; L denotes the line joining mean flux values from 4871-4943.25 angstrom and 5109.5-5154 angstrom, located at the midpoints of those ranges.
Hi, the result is 0.07 mag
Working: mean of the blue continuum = 18.8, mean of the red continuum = 17.7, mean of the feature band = 17.4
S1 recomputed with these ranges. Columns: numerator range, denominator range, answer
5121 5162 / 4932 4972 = 0.95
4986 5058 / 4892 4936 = 0.97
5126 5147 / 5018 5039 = 0.91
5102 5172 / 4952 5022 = 0.99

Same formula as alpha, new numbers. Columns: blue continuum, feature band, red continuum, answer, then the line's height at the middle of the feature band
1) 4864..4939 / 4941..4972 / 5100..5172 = 0.4 angstrom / 18.6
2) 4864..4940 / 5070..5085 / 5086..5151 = 0.8 angstrom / 18.1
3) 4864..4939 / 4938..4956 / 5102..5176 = 0.0 angstrom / 18.6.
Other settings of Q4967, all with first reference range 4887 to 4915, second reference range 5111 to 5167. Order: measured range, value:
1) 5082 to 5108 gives 0.02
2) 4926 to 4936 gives 0.04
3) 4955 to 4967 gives 0.06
